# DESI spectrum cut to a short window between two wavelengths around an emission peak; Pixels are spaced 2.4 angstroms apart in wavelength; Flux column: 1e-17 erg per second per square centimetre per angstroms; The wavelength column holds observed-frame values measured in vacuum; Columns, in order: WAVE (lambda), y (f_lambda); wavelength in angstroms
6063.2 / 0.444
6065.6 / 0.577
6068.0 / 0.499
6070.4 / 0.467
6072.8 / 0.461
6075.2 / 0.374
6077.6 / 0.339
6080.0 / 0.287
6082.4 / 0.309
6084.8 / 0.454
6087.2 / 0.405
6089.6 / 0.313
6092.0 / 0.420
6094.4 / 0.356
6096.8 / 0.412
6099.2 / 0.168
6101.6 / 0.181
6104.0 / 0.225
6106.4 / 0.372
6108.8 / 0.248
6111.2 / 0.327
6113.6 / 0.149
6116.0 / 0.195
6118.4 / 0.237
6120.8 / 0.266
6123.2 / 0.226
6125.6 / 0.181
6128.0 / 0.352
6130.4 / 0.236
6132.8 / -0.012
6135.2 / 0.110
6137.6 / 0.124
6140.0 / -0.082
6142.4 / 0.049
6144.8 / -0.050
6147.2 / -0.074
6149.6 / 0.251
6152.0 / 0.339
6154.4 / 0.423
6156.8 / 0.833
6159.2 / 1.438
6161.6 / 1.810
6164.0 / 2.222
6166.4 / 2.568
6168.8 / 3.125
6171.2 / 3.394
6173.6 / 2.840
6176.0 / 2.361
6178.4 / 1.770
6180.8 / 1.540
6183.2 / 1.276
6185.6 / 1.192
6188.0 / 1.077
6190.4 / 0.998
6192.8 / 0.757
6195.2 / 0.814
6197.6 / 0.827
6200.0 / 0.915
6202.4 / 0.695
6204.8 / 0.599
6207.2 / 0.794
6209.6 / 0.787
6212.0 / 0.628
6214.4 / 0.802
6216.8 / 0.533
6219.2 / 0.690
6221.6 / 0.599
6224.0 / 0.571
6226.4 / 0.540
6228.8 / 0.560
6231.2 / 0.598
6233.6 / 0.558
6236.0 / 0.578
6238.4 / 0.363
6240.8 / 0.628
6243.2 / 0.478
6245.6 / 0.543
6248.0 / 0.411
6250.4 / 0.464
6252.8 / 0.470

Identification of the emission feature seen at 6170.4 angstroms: C IV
